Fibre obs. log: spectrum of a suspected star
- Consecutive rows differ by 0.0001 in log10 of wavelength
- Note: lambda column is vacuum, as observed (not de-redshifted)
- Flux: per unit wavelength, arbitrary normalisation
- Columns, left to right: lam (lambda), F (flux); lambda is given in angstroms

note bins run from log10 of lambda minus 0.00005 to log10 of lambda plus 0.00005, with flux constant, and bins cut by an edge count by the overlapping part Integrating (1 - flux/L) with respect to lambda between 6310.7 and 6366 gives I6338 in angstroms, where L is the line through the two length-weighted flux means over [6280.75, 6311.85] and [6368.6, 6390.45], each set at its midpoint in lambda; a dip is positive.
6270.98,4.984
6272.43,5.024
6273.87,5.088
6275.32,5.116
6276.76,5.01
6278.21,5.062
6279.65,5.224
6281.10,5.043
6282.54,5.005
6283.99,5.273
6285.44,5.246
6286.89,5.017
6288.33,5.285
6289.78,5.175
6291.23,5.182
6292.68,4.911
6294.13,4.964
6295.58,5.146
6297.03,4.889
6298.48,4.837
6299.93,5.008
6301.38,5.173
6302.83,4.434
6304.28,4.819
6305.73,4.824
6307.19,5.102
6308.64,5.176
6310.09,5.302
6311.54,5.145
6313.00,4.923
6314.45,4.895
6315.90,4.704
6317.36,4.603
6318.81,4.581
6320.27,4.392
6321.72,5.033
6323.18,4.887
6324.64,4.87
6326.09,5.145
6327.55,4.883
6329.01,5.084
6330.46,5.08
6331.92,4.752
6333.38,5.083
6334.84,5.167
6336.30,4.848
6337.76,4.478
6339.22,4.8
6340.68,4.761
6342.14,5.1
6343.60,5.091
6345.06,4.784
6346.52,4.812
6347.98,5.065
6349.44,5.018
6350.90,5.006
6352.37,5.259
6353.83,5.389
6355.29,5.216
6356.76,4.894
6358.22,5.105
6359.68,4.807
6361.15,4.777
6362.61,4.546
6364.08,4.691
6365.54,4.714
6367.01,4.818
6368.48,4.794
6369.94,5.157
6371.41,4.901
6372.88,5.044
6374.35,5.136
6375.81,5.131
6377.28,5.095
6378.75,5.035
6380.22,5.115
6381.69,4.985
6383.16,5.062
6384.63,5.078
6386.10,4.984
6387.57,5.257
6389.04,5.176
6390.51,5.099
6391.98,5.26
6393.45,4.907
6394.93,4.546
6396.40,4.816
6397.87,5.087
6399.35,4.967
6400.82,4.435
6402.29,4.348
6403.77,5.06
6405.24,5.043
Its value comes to 1.67 angstroms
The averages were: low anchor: 5.04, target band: 4.91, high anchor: 5.08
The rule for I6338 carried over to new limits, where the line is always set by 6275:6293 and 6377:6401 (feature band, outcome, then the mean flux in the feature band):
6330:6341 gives 0.4 angstroms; 4.87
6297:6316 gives 0.5 angstroms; 4.96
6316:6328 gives 0.7 angstroms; 4.79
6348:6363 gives 0.1 angstroms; 5.02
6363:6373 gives 0.4 angstroms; 4.85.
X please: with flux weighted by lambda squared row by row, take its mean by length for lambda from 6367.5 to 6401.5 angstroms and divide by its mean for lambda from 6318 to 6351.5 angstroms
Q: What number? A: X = 1.0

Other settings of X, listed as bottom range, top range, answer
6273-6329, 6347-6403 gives 1.02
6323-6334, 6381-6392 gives 1.04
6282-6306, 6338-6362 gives 1.01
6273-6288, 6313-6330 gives 0.96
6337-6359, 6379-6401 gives 1.02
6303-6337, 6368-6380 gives 1.04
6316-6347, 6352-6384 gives 1.04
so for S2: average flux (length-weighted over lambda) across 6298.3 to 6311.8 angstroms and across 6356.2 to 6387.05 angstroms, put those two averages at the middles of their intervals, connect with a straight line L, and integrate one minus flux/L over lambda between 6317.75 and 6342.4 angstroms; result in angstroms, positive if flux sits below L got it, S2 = 0.5 angstroms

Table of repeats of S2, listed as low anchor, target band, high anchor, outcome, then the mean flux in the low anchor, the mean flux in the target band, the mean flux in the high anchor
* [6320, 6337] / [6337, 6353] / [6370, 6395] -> 0.2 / 4.95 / 4.92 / 5.06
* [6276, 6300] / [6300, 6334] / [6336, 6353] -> 0.6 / 5.08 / 4.91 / 4.92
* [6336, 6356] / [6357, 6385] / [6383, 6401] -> 0.2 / 4.98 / 4.94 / 4.99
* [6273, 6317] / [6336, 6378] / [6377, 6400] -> 0.7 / 5.03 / 4.94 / 5.03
